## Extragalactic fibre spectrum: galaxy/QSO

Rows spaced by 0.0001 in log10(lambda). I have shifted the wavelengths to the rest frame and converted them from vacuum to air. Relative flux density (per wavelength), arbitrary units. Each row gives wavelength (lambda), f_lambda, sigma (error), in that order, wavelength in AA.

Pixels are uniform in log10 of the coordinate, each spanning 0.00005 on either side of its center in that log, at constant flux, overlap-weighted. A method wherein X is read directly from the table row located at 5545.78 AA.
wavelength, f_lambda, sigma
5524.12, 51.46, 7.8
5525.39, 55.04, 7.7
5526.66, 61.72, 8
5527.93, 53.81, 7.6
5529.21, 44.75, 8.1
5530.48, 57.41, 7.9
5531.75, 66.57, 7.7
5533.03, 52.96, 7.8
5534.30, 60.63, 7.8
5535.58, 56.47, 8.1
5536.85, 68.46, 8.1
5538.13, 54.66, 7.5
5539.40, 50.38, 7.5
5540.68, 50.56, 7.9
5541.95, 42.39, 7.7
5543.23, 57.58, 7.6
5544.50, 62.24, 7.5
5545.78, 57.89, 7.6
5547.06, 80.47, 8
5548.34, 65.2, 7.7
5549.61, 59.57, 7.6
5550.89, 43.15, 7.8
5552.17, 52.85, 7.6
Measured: 57.89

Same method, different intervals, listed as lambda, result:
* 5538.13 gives 54.66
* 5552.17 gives 52.85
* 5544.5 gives 62.24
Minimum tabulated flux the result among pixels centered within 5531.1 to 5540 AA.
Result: 50.38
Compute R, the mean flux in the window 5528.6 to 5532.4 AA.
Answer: 56.3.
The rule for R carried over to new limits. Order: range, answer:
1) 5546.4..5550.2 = 68.5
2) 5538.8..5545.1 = 52.6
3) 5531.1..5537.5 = 61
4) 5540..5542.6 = 46.5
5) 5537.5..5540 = 52.7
